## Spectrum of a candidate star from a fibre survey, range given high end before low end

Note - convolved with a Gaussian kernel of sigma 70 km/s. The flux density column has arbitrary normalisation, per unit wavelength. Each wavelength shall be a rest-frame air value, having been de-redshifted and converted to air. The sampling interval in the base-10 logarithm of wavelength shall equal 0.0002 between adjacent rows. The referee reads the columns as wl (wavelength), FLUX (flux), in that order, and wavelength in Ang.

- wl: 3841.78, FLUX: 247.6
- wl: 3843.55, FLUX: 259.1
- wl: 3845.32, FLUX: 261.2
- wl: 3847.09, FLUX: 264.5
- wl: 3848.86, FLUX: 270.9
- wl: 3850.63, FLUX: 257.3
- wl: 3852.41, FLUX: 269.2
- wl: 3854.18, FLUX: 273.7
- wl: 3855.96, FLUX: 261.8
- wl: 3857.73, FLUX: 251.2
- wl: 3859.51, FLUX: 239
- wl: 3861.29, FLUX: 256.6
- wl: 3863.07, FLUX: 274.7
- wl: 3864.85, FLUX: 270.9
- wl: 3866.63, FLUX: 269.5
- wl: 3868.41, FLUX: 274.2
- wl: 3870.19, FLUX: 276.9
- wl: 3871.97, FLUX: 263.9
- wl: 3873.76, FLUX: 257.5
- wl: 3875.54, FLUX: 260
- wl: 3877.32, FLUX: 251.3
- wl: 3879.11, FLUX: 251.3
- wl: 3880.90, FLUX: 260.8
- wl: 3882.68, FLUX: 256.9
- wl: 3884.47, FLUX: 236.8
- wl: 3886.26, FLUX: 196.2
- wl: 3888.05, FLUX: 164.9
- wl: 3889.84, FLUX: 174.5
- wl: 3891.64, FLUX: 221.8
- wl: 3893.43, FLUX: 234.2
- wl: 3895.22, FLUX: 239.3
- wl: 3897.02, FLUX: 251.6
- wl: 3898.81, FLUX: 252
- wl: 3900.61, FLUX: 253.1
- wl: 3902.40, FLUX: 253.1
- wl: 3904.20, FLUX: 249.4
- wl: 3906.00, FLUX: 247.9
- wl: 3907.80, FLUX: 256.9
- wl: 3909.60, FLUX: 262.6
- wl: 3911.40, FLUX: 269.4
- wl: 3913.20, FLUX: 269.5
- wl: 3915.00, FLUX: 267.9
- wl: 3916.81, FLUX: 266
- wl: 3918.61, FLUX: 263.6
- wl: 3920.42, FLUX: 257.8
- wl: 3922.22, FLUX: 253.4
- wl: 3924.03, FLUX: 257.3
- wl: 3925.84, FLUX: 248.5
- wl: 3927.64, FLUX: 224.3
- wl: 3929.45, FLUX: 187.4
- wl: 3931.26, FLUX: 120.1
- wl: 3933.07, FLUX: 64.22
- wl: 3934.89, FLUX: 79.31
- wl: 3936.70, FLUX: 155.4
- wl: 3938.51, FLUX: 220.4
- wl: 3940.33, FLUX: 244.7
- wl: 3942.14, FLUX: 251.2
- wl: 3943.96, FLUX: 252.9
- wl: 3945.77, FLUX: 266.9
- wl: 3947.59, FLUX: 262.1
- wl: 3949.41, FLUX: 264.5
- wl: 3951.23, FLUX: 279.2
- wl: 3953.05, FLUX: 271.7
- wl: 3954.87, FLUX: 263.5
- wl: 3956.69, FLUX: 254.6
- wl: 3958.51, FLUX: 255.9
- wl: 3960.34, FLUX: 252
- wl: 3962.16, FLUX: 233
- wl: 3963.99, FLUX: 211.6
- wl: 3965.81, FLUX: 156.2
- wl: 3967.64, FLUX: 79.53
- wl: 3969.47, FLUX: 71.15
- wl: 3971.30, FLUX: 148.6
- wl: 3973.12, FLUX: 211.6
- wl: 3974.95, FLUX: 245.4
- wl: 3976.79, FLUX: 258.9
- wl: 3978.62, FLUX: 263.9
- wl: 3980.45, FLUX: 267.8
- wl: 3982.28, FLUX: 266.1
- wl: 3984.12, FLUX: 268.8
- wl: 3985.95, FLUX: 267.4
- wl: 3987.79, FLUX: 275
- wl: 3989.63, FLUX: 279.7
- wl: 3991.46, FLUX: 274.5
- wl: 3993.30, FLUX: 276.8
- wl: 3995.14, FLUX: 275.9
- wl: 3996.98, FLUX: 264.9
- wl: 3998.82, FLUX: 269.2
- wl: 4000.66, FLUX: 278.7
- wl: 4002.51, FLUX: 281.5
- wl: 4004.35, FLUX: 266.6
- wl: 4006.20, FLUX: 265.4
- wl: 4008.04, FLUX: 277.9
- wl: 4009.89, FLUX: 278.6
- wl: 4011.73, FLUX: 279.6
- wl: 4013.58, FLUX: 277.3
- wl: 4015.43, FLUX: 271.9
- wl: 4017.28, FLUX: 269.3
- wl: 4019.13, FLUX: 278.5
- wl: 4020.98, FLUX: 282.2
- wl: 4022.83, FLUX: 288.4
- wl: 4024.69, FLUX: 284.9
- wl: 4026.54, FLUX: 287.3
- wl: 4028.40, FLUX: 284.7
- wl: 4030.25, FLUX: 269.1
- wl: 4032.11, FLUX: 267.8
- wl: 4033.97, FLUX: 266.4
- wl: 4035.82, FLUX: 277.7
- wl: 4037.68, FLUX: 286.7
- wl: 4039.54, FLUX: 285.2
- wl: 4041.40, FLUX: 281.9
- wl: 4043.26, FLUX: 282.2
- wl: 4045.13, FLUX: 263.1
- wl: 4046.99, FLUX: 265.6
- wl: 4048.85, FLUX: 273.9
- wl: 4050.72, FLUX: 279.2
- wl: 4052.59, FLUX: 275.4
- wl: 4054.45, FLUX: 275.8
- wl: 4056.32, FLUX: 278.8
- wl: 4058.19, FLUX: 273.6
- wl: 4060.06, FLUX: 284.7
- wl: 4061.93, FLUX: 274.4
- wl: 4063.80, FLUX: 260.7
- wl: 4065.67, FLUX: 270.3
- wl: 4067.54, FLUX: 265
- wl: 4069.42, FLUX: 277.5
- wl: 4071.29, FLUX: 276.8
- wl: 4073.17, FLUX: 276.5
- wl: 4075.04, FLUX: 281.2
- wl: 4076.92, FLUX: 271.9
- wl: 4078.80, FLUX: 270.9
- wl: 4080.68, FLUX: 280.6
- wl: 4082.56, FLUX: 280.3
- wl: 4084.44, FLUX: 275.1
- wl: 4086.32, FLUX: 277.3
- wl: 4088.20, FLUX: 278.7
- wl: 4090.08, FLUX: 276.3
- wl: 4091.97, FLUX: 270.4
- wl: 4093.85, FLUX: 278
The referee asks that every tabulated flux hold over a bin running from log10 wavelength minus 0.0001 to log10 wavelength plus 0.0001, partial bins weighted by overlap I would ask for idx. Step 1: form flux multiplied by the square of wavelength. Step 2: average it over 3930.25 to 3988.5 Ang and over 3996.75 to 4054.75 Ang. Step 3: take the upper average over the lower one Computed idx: 1.3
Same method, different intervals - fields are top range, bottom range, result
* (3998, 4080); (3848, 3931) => 1.19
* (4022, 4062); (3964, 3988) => 1.35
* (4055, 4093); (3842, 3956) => 1.24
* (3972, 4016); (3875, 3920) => 1.15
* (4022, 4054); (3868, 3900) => 1.25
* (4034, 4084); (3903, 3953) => 1.27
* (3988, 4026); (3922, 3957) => 1.30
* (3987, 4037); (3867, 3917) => 1.19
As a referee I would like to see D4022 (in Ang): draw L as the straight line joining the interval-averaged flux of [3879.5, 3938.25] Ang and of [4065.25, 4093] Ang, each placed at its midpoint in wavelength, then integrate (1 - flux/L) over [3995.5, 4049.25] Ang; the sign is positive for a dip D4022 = -3.7 Ang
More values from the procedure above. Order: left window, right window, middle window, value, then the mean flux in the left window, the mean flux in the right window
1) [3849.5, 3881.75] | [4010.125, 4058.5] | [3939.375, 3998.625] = 6.5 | 262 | 277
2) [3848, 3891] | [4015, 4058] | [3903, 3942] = 5.4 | 251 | 277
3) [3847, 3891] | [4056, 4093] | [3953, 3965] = 0.7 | 251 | 275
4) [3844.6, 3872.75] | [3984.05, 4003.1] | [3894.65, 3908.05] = 0.9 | 265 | 274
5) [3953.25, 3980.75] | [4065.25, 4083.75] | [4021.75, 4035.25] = -1.7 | 212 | 275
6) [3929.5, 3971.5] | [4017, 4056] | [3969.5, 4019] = -4.0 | 203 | 278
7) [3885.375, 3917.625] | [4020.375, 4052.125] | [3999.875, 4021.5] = -0.4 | 241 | 278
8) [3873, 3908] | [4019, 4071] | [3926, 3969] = 7.2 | 238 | 276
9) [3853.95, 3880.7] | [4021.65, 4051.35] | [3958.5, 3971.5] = 4.7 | 262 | 278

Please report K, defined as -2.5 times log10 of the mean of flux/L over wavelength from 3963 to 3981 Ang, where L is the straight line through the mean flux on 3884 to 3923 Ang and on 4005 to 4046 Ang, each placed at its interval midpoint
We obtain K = 0.35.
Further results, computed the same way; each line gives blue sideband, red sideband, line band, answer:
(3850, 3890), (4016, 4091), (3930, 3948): 0.35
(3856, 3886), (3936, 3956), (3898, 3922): -0.02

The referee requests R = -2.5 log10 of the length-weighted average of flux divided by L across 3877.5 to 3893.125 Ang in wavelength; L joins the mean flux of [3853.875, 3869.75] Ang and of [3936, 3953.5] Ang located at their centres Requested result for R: 0.17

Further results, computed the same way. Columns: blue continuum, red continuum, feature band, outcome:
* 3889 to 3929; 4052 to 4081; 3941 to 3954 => -0.04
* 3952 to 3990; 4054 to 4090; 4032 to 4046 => -0.07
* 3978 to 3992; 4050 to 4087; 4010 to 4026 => -0.03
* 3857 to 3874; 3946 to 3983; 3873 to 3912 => 0.06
